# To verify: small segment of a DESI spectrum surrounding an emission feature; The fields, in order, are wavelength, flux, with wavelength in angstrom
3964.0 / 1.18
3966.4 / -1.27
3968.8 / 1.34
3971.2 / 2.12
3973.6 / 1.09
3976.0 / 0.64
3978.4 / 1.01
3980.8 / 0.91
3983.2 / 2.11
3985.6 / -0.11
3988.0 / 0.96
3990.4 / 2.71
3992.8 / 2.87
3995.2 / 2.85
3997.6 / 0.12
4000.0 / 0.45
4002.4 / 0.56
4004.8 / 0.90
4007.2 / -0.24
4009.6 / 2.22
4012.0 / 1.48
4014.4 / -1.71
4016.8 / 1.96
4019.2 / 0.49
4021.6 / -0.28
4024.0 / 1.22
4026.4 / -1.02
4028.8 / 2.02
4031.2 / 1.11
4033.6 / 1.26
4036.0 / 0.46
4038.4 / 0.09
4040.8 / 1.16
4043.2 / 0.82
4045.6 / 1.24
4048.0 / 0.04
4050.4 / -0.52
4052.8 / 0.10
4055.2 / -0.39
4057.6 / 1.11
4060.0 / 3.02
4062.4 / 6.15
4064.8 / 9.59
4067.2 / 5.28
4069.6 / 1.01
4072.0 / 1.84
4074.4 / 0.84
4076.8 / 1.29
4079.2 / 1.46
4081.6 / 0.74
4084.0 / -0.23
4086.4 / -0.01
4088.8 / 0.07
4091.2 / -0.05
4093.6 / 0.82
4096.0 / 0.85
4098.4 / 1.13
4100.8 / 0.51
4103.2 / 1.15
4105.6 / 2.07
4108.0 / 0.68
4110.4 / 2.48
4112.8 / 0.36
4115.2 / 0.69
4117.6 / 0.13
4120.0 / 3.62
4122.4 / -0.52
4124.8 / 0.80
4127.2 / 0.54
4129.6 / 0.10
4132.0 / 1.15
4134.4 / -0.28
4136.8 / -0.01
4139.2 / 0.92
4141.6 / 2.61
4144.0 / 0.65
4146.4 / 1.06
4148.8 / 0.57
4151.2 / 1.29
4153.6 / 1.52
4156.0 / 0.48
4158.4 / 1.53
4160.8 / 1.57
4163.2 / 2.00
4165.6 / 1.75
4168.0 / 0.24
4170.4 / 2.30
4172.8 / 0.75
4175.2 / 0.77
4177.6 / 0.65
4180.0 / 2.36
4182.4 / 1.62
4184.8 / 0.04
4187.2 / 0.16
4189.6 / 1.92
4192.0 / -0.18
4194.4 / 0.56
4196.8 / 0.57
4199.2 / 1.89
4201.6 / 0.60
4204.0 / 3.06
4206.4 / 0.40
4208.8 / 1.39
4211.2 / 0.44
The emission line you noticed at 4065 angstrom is [O II]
